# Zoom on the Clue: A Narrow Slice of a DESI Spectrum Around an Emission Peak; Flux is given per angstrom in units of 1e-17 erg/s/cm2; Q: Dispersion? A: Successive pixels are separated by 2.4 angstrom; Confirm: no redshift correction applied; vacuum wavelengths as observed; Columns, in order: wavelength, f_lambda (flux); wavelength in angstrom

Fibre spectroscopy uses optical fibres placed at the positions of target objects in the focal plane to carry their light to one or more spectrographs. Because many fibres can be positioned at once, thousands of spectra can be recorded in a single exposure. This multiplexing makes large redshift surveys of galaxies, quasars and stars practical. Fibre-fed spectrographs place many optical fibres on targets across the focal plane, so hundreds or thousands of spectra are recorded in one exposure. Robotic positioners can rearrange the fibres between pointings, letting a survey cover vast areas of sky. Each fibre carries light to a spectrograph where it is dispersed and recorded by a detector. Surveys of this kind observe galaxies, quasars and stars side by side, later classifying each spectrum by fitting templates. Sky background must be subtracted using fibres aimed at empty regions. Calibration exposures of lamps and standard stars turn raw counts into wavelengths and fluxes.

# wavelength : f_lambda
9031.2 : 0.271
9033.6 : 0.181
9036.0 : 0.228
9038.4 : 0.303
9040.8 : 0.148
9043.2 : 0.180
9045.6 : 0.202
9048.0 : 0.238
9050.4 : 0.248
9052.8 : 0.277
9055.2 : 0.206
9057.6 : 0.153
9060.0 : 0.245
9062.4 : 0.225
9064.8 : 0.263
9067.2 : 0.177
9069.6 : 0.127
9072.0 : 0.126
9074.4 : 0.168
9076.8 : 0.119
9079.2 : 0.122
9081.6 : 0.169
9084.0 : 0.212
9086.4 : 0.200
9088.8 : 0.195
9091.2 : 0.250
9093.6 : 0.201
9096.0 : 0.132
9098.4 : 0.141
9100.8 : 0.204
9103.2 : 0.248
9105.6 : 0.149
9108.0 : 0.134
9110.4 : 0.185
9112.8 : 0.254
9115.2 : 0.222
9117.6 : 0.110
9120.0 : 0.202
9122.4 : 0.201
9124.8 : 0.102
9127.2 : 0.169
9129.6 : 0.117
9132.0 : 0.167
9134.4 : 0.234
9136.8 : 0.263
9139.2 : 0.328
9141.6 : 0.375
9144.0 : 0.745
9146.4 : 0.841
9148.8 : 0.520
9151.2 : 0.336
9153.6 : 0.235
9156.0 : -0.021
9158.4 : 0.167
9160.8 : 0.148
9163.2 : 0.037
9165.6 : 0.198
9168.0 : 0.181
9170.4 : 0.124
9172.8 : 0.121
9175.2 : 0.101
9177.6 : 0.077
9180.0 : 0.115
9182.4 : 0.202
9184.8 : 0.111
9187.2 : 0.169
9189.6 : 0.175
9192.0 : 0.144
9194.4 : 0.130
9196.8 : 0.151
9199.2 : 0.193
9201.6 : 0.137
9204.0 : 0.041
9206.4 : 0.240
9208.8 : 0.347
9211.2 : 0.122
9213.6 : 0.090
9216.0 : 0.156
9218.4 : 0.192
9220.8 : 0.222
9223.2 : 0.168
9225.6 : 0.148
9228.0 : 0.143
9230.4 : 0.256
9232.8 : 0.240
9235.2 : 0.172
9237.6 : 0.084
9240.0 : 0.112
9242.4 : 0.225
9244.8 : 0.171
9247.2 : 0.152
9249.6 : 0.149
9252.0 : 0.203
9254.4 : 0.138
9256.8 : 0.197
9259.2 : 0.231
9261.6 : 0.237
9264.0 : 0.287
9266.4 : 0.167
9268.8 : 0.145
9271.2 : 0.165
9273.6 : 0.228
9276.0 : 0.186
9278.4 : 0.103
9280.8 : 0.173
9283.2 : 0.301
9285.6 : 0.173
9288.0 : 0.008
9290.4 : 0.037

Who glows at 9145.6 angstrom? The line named H-gamma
